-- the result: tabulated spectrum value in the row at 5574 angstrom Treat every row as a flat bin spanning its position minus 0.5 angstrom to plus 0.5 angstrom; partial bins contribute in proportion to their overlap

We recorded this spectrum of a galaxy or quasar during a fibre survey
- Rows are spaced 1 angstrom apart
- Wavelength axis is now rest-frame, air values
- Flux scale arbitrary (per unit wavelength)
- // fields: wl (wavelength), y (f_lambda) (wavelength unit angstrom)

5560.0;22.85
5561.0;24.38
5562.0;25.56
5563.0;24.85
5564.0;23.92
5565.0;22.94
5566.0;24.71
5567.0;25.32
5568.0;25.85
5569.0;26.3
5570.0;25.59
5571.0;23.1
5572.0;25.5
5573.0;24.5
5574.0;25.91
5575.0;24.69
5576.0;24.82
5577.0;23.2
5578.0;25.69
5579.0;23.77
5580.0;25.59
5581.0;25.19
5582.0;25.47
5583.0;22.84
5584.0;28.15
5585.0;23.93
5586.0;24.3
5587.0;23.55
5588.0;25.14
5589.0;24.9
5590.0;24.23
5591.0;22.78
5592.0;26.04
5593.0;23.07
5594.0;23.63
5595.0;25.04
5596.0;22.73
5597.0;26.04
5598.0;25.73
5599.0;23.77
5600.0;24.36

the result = 25.91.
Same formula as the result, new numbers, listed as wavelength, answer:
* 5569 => 26.3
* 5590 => 24.23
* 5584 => 28.15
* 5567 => 25.32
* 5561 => 24.38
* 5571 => 23.1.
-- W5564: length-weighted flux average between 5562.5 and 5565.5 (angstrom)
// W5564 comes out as 23.9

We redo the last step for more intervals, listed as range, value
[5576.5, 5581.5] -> 24.7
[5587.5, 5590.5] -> 24.8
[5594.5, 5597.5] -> 24.6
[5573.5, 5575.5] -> 25.3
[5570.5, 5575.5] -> 24.7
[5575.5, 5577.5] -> 24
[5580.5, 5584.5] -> 25.4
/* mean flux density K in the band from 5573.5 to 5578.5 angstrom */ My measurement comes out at 24.9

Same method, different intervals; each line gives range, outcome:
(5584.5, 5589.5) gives 24.4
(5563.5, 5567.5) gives 24.2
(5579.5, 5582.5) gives 25.4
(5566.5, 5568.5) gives 25.6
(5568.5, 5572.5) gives 25.1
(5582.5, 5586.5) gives 24.8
